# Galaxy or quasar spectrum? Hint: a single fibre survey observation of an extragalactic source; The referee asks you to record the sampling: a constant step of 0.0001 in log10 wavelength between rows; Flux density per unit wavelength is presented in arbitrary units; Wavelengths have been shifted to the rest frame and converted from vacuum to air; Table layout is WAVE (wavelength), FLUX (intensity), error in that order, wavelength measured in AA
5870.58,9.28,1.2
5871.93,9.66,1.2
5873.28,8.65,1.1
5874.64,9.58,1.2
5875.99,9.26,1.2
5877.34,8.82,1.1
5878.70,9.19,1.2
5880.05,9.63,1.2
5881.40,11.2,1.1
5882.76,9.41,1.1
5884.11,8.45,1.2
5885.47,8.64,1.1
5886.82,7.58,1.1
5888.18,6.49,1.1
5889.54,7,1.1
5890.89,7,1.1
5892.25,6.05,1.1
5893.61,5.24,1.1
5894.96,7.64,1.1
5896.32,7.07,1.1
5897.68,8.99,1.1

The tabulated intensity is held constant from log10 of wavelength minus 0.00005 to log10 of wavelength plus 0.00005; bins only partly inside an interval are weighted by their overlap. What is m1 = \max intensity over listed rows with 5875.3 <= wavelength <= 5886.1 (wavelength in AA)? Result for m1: 11.2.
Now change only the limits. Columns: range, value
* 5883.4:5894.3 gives 8.64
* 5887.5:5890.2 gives 7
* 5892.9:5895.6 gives 7.64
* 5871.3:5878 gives 9.66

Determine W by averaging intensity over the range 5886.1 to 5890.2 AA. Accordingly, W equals 7.04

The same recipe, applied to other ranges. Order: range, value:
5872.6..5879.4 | 9.1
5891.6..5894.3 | 5.66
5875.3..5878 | 9.06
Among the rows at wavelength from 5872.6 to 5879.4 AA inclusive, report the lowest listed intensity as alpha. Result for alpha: 8.65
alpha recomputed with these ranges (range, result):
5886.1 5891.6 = 6.49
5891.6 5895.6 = 5.24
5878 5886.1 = 8.45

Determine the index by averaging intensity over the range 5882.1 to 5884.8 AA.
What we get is 8.93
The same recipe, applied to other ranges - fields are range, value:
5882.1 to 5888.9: 8.1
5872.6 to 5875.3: 9.1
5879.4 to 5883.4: 10.1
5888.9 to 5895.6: 6.58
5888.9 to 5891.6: 7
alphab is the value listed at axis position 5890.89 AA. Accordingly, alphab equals 7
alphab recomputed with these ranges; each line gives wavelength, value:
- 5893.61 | 5.24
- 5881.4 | 11.2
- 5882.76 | 9.41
